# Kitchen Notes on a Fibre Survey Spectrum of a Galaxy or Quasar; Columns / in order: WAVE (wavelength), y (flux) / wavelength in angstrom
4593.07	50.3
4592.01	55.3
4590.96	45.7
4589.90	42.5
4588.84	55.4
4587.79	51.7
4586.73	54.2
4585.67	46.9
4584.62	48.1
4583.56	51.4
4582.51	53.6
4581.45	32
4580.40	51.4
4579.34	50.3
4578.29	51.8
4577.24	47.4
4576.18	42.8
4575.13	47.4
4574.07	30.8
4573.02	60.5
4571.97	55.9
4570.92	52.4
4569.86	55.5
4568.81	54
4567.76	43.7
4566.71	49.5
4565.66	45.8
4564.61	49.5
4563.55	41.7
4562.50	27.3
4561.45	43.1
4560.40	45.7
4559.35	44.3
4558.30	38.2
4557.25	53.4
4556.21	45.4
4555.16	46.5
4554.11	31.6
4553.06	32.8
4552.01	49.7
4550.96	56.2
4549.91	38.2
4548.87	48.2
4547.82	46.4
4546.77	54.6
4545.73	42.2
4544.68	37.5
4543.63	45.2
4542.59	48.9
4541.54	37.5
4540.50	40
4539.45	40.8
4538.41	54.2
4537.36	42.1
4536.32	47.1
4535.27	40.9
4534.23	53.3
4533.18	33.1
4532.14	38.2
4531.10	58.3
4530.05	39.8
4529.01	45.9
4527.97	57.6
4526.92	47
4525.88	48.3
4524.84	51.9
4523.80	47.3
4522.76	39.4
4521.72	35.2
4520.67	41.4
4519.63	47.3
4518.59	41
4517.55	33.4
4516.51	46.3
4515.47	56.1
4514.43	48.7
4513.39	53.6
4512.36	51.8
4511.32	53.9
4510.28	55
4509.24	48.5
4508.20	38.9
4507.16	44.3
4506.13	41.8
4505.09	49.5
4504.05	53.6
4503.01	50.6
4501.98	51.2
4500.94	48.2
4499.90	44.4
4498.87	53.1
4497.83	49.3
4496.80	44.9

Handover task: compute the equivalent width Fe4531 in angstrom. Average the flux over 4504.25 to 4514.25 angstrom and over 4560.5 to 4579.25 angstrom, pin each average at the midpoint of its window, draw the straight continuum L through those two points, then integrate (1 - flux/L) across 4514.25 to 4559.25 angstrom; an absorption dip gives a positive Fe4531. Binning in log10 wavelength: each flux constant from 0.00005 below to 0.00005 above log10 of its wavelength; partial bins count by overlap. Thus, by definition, 3.01 angstrom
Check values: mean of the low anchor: 48.8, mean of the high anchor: 47.1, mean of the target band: 44.8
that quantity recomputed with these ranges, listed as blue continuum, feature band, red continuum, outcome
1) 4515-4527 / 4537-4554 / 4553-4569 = -0.2 angstrom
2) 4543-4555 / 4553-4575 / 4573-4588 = 0.1 angstrom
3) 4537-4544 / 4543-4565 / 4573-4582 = 0.4 angstrom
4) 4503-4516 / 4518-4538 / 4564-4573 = 2.1 angstrom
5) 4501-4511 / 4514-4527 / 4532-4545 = 0.3 angstrom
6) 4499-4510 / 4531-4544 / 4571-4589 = 1.1 angstrom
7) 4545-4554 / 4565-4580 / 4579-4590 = -0.4 angstrom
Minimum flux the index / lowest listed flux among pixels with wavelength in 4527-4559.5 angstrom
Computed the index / 31.6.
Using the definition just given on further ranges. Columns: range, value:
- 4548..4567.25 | 27.3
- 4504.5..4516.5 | 38.9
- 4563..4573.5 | 41.7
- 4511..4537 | 33.1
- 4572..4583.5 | 30.8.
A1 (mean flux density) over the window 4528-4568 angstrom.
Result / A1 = 44.3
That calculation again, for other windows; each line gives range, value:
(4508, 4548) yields 45.9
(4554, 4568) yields 43.6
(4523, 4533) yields 47.5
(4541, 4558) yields 44.6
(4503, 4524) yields 46.4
